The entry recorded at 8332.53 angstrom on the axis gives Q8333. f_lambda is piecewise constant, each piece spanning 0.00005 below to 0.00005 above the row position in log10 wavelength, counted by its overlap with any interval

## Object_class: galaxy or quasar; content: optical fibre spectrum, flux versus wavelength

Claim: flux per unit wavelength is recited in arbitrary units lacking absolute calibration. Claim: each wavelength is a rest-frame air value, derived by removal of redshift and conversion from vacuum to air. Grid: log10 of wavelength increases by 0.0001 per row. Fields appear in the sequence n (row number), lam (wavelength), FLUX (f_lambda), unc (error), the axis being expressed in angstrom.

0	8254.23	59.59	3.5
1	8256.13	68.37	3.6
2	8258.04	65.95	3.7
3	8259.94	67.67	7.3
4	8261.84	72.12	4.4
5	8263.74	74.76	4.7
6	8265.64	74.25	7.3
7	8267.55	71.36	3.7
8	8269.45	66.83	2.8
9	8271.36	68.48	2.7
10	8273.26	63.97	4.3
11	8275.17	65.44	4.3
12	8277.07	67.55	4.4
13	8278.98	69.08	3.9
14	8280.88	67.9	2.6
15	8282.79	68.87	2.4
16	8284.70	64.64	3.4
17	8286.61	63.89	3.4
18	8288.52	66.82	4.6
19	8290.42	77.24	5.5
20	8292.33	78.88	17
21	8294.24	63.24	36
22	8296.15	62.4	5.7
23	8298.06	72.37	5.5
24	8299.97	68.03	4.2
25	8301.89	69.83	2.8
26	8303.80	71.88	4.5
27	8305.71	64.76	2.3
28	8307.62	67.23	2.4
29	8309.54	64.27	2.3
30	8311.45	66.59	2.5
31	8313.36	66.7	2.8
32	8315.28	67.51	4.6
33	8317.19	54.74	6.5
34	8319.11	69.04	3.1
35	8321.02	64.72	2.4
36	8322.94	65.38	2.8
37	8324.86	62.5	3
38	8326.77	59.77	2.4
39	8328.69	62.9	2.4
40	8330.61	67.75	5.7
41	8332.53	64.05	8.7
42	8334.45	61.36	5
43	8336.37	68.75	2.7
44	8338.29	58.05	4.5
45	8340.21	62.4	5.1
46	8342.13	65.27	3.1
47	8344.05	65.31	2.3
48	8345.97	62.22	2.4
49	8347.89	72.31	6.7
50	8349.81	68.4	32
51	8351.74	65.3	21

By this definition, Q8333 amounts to 64.05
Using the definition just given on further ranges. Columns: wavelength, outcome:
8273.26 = 63.97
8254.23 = 59.59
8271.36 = 68.48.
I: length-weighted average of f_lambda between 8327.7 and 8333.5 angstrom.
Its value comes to 64.8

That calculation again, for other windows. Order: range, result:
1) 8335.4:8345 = 64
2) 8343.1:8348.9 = 66.7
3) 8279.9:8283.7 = 68.4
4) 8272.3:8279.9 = 66.5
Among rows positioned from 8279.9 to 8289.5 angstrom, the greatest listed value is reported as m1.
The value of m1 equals 68.87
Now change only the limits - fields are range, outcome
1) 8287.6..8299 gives 78.88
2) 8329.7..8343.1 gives 68.75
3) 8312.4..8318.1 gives 67.51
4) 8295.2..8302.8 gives 72.37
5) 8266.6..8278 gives 71.36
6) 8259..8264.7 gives 74.76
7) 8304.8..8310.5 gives 67.23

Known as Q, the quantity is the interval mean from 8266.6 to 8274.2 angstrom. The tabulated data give 67.7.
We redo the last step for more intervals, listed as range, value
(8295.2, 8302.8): 68.1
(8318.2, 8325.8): 65.4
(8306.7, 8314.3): 66.2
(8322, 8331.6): 63.6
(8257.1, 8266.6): 71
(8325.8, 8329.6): 61.4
